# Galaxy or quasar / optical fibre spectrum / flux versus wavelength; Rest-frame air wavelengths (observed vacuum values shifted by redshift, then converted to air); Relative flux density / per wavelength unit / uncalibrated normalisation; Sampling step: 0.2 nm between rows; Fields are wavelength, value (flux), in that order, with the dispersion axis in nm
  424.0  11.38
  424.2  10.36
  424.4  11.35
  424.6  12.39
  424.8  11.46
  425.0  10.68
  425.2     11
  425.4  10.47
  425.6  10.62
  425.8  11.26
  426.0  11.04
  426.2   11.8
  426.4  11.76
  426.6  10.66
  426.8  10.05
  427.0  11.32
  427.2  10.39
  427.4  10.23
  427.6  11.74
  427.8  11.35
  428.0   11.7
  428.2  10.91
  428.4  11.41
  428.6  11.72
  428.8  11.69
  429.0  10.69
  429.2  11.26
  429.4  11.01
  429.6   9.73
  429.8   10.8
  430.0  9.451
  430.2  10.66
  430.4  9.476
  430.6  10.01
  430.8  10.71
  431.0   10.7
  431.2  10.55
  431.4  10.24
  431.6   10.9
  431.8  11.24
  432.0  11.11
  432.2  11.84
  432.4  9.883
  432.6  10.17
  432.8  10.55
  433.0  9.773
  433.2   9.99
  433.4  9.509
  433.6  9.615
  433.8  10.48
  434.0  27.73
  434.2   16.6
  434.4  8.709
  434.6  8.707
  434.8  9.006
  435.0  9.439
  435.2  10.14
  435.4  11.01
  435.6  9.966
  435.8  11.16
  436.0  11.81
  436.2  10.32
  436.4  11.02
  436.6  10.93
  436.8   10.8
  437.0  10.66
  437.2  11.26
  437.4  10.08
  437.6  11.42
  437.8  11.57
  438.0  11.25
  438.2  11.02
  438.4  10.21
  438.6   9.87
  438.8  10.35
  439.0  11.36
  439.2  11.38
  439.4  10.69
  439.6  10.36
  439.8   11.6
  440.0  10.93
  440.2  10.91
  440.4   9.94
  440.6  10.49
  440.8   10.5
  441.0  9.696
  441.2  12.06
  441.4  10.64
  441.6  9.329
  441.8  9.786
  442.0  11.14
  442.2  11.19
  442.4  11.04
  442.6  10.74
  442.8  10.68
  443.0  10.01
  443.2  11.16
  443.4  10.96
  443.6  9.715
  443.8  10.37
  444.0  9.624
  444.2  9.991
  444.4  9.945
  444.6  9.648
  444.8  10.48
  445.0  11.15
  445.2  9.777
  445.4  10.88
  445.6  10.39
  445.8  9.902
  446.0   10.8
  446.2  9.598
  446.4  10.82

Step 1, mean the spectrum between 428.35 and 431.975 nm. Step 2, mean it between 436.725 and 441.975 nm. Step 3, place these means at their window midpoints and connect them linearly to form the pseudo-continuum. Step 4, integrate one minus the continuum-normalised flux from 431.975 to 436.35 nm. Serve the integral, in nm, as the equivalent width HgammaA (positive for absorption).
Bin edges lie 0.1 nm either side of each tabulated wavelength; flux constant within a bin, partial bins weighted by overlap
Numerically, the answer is -0.23 nm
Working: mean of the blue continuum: 10.7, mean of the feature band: 11.3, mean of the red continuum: 10.7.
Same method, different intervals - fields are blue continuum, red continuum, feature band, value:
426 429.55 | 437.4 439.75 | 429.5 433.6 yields 0.255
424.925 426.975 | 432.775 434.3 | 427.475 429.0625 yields 0.030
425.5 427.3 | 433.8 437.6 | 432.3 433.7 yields 0.183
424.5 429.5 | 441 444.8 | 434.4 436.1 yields 0.111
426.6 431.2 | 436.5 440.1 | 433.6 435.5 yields -0.254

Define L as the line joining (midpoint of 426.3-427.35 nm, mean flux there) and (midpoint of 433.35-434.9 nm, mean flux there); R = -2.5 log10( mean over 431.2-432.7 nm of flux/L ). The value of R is 0.13 mag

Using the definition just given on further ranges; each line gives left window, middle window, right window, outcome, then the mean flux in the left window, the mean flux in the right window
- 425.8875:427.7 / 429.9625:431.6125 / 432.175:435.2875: 0.093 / 11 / 11.4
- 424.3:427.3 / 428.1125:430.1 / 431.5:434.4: 0.061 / 11.1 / 12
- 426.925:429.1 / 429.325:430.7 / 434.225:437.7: 0.090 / 11.2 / 10.5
